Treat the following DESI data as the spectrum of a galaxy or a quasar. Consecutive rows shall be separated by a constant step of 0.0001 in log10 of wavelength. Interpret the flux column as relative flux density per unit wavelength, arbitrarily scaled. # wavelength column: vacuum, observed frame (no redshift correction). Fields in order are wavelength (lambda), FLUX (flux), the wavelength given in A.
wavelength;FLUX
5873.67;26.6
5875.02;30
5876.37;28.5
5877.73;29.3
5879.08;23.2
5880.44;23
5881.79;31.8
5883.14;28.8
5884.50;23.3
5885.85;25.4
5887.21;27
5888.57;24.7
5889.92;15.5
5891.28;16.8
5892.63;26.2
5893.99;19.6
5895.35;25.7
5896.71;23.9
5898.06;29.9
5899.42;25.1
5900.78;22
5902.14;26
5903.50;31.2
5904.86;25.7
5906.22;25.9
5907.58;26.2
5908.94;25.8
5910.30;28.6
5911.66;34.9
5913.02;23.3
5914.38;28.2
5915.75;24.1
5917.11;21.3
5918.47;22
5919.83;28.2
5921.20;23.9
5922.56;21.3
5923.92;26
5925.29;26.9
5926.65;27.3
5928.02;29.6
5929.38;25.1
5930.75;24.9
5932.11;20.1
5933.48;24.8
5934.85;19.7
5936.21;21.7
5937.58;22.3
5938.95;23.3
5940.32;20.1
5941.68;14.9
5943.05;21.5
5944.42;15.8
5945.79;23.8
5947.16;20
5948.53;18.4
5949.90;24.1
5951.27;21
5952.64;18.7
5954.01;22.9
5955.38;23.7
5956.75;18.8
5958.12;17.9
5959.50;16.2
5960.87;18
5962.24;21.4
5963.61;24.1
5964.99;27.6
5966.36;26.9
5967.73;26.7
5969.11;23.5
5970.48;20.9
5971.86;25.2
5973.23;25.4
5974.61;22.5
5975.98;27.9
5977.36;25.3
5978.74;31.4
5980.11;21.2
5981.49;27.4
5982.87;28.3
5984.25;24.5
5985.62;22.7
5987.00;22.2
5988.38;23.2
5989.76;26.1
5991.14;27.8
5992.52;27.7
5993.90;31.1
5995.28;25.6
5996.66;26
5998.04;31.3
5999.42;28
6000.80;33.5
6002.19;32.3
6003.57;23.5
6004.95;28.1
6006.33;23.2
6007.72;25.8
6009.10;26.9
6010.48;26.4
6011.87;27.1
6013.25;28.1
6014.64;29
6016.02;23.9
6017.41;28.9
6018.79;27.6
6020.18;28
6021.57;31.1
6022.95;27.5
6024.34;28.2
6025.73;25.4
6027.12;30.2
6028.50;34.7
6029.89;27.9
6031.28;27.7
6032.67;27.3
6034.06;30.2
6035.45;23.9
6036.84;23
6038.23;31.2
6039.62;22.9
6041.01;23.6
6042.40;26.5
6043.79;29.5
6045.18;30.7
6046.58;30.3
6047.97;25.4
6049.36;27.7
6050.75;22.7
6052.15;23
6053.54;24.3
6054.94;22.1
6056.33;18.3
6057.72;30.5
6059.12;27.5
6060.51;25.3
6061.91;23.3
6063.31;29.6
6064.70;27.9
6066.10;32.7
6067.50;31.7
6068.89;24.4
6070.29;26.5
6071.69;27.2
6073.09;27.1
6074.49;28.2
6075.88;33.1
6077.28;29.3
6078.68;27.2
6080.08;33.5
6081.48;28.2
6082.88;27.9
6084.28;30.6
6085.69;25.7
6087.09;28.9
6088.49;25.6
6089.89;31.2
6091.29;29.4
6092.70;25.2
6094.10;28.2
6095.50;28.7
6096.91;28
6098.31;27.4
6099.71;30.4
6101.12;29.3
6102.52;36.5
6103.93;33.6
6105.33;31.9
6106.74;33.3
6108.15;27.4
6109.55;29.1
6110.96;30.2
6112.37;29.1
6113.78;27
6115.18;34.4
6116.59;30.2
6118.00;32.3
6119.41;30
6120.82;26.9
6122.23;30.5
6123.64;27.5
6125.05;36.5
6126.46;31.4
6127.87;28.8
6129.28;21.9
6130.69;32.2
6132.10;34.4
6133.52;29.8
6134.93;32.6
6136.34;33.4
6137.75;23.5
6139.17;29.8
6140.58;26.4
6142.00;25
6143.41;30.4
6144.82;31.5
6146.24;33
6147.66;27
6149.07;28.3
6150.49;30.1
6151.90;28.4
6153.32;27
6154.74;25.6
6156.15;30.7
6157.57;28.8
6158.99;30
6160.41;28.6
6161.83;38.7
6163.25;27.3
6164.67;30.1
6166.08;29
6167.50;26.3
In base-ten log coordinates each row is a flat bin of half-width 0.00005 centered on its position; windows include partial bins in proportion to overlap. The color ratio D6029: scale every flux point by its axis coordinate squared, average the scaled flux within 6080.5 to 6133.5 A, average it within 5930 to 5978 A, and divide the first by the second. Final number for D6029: 1.4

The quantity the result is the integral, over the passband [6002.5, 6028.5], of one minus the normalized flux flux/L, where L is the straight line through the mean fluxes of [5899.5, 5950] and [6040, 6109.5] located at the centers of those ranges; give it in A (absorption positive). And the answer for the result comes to -0.9 A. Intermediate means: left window 24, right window 28.1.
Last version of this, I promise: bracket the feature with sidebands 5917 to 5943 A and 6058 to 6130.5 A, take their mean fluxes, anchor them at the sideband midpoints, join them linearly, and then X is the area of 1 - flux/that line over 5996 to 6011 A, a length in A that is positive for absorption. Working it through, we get -1.0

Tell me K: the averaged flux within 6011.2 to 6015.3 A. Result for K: 28.1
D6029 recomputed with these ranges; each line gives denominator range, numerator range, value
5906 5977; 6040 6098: 1.23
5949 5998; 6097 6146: 1.31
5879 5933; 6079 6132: 1.26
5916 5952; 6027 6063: 1.22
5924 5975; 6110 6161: 1.40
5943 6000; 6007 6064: 1.15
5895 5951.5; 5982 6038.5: 1.17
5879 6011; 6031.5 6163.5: 1.23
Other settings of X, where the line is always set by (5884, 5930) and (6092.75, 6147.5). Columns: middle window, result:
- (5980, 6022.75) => 0.40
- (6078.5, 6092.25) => 0.18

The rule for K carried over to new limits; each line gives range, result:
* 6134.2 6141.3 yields 29.1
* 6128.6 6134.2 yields 29.6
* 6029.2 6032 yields 27.8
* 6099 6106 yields 32.4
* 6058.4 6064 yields 26.4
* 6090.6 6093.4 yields 27.2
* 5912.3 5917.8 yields 24.3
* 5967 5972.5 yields 24.1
